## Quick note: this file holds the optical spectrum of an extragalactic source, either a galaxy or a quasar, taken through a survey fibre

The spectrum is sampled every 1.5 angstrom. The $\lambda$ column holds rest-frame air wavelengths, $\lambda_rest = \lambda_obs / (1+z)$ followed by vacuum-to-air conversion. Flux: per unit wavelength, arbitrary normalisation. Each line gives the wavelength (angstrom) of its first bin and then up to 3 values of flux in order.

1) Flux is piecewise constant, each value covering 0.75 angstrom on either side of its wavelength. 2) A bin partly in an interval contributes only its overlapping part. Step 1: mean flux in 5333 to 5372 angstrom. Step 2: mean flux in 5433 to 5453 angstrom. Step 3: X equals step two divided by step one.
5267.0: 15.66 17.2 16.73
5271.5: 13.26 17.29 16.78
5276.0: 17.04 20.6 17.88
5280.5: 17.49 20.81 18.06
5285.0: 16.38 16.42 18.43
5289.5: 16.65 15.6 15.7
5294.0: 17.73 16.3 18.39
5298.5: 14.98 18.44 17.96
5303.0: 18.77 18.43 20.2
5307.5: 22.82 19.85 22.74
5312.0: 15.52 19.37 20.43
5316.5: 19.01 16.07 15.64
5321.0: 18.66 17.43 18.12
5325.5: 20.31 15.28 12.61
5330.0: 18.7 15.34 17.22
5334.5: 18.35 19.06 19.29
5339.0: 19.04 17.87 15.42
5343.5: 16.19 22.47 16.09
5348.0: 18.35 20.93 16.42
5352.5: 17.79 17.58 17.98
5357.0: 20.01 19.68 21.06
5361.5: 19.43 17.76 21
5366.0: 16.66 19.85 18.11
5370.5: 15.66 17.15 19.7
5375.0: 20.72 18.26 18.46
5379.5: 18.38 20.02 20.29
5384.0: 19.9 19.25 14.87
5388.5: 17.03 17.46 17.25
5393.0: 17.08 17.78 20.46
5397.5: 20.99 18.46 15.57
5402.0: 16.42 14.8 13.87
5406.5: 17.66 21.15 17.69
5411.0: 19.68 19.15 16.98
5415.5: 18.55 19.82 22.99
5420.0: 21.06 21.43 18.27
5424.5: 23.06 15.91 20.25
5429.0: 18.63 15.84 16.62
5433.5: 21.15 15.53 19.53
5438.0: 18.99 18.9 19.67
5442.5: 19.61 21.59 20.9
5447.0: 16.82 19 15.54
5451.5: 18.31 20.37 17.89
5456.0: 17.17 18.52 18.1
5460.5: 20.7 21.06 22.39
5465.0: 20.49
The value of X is 1.03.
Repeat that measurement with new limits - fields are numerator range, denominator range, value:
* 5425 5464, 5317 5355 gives 1.07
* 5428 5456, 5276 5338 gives 1.03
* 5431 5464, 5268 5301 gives 1.10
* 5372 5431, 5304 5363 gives 1.01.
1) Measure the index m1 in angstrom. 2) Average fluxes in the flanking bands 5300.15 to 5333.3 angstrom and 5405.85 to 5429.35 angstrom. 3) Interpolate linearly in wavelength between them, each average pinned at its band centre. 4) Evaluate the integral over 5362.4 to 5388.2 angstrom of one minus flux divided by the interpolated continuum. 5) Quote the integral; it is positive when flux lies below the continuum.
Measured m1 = 0.6 angstrom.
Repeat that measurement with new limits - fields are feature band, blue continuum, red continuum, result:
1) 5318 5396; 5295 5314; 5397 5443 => 2.4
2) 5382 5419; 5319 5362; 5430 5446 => 0.9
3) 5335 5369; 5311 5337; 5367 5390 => -1.1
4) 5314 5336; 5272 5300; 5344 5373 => 0.7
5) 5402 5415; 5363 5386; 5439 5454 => 0.9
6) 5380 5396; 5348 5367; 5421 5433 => 0.5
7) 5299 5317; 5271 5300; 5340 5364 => -1.8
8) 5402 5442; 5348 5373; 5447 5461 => -0.7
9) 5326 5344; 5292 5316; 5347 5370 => 1.6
